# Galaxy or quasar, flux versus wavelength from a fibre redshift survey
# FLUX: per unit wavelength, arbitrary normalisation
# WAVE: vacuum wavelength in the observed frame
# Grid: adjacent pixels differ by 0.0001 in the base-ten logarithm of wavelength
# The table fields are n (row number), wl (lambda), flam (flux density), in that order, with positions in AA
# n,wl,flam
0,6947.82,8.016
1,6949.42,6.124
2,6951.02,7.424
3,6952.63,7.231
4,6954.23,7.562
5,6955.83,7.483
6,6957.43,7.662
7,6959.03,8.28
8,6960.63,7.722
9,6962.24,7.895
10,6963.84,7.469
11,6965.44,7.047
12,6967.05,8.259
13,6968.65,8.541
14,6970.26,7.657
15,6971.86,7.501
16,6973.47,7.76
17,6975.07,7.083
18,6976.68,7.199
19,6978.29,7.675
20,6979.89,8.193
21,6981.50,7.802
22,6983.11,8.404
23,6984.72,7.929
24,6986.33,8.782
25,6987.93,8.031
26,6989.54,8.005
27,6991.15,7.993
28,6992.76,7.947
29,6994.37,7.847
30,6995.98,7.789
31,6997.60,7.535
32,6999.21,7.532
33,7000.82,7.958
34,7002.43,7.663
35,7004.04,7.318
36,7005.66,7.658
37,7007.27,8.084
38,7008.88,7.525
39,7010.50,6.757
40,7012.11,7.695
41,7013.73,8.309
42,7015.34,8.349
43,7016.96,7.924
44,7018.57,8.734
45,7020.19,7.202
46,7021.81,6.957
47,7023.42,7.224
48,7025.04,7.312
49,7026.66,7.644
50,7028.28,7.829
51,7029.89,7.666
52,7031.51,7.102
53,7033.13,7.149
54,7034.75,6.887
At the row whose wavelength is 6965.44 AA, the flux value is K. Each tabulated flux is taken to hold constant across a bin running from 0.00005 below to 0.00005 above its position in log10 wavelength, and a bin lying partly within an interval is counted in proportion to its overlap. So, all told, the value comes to 7.047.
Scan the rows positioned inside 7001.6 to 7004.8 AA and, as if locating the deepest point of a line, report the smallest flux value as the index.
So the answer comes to 7.318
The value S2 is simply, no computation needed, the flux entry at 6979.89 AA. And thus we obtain 8.193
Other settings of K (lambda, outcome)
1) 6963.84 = 7.469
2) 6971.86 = 7.501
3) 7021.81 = 6.957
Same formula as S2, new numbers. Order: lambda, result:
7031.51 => 7.102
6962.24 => 7.895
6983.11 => 8.404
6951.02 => 7.424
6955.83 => 7.483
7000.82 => 7.958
